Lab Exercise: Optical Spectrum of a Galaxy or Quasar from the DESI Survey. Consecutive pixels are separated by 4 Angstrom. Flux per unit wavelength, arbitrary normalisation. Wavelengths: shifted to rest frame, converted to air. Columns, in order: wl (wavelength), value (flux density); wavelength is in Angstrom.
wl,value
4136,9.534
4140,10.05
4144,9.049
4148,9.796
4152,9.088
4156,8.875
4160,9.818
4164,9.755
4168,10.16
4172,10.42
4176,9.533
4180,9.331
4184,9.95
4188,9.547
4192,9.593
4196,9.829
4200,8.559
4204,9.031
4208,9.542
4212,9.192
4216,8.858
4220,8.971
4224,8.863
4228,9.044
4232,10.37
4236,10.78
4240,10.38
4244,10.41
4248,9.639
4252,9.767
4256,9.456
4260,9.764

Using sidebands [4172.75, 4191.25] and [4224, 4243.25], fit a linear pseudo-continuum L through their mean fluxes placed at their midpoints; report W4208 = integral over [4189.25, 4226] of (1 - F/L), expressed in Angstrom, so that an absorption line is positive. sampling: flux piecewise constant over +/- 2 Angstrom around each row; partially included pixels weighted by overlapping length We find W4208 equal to 2.5 Angstrom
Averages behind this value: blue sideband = 9.65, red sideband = 10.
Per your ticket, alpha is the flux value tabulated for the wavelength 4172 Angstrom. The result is 10.42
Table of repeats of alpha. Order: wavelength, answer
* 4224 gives 8.863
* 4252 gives 9.767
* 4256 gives 9.456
